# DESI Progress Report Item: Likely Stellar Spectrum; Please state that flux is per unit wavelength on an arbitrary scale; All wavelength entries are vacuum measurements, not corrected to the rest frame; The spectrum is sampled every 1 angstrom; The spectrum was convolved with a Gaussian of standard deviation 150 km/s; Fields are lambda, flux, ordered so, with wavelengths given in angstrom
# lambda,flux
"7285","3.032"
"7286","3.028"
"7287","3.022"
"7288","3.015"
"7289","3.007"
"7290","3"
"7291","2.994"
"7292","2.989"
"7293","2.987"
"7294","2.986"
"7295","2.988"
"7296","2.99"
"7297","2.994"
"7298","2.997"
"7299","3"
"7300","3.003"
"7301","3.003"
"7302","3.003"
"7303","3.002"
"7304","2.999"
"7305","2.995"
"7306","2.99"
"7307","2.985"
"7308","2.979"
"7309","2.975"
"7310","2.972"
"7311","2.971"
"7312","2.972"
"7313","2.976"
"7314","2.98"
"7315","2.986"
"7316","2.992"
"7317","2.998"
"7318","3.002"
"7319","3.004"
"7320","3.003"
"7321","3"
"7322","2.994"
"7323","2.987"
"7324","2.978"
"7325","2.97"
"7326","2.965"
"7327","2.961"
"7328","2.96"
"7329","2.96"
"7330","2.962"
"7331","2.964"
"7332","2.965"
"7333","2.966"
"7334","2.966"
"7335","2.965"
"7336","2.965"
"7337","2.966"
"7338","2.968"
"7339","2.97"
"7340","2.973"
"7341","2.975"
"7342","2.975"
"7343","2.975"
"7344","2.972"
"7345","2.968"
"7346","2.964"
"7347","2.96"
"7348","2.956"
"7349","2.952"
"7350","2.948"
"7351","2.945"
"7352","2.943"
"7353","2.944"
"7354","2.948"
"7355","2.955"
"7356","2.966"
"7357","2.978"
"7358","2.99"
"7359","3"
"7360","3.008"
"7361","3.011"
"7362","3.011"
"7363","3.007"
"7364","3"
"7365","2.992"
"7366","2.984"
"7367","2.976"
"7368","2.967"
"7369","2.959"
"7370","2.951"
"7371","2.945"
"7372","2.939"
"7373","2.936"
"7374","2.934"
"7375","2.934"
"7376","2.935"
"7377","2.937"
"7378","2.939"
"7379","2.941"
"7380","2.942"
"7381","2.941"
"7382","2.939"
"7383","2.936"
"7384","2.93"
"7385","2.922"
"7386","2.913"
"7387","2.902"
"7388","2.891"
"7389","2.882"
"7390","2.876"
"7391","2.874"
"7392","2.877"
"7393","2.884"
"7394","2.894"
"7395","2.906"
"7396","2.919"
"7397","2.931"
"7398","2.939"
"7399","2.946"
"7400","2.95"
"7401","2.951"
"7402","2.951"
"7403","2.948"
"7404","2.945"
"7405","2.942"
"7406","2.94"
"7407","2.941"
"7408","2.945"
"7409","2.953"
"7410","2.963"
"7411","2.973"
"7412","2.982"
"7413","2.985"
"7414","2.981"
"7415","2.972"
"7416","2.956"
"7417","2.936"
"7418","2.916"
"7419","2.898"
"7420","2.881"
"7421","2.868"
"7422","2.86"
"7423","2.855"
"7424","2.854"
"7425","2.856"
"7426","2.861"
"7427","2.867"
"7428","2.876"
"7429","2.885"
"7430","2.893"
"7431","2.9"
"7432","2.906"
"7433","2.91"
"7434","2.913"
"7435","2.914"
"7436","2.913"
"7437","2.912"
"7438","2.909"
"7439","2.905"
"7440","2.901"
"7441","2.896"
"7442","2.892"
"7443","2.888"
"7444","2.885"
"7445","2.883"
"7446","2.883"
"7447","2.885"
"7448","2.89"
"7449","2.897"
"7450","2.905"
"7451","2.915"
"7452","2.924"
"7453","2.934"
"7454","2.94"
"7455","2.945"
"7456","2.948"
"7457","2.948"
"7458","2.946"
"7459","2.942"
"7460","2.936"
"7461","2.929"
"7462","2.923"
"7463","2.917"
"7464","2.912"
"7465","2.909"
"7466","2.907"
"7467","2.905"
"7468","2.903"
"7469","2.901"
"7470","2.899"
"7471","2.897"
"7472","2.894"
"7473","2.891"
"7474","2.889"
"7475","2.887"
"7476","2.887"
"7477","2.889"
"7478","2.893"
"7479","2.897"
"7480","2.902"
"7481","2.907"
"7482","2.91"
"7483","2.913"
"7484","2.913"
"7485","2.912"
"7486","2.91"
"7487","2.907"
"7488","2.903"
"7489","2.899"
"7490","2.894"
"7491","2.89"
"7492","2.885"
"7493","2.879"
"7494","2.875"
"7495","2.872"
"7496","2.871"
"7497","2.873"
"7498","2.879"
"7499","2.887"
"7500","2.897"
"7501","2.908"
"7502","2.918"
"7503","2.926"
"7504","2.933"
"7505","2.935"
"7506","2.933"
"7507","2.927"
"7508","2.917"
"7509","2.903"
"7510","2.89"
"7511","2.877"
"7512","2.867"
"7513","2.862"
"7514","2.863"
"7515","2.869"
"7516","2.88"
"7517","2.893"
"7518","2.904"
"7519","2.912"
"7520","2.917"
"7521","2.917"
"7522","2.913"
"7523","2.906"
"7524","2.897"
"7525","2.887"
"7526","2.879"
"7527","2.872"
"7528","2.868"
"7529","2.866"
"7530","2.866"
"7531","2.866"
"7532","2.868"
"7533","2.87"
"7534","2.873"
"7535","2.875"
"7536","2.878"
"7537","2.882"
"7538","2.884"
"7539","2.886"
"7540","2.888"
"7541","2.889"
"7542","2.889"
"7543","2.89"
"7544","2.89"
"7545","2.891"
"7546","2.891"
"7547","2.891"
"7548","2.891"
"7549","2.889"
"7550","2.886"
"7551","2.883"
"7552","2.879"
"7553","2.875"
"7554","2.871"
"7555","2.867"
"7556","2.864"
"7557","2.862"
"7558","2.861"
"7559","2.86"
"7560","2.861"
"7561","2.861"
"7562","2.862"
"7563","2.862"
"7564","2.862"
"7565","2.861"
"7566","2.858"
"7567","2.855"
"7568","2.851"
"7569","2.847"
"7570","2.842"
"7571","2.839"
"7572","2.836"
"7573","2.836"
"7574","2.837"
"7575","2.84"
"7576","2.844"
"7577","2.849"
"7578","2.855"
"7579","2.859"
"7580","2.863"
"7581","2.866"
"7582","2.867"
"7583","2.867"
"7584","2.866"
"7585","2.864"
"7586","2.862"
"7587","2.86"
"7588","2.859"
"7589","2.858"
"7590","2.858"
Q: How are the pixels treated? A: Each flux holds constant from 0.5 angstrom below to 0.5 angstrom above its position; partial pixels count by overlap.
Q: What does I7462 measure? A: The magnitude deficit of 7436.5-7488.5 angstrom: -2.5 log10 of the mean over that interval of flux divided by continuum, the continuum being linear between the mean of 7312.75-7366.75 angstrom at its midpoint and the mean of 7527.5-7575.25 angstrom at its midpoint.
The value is 0.00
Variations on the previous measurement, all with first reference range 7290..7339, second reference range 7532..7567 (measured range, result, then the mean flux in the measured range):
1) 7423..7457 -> 0.01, 2.9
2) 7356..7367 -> -0.01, 3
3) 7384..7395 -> 0.02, 2.89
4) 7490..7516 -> 0.00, 2.89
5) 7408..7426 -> 0.01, 2.92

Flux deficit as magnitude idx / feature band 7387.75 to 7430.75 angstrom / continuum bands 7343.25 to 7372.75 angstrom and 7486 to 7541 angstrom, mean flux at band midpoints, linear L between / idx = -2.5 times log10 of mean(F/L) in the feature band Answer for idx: 0.01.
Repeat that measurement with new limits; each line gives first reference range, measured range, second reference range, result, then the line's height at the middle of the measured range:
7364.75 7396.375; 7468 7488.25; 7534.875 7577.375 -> 0.00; 2.89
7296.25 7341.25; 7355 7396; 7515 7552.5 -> 0.00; 2.96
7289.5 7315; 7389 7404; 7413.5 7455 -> 0.00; 2.93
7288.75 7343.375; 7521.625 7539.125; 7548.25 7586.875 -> 0.00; 2.88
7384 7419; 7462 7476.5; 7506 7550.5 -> 0.00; 2.91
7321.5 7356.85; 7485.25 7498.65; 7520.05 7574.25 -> 0.00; 2.9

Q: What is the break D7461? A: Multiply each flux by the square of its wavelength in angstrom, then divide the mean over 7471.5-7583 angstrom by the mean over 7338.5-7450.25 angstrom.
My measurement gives 1.02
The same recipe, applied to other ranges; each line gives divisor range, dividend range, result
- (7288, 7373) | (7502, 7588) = 1.02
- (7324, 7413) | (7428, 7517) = 1.01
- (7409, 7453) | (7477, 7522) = 1.02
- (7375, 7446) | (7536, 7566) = 1.02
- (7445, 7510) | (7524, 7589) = 1.01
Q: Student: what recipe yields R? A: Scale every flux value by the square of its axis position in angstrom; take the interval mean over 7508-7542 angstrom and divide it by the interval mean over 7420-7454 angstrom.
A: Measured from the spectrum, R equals 1.02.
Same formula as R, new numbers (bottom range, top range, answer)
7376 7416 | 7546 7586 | 1.02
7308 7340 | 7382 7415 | 1.01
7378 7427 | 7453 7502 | 1.01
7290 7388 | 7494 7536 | 1.02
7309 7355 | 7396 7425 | 1.01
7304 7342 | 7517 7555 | 1.03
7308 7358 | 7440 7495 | 1.01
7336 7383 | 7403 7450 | 1.00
